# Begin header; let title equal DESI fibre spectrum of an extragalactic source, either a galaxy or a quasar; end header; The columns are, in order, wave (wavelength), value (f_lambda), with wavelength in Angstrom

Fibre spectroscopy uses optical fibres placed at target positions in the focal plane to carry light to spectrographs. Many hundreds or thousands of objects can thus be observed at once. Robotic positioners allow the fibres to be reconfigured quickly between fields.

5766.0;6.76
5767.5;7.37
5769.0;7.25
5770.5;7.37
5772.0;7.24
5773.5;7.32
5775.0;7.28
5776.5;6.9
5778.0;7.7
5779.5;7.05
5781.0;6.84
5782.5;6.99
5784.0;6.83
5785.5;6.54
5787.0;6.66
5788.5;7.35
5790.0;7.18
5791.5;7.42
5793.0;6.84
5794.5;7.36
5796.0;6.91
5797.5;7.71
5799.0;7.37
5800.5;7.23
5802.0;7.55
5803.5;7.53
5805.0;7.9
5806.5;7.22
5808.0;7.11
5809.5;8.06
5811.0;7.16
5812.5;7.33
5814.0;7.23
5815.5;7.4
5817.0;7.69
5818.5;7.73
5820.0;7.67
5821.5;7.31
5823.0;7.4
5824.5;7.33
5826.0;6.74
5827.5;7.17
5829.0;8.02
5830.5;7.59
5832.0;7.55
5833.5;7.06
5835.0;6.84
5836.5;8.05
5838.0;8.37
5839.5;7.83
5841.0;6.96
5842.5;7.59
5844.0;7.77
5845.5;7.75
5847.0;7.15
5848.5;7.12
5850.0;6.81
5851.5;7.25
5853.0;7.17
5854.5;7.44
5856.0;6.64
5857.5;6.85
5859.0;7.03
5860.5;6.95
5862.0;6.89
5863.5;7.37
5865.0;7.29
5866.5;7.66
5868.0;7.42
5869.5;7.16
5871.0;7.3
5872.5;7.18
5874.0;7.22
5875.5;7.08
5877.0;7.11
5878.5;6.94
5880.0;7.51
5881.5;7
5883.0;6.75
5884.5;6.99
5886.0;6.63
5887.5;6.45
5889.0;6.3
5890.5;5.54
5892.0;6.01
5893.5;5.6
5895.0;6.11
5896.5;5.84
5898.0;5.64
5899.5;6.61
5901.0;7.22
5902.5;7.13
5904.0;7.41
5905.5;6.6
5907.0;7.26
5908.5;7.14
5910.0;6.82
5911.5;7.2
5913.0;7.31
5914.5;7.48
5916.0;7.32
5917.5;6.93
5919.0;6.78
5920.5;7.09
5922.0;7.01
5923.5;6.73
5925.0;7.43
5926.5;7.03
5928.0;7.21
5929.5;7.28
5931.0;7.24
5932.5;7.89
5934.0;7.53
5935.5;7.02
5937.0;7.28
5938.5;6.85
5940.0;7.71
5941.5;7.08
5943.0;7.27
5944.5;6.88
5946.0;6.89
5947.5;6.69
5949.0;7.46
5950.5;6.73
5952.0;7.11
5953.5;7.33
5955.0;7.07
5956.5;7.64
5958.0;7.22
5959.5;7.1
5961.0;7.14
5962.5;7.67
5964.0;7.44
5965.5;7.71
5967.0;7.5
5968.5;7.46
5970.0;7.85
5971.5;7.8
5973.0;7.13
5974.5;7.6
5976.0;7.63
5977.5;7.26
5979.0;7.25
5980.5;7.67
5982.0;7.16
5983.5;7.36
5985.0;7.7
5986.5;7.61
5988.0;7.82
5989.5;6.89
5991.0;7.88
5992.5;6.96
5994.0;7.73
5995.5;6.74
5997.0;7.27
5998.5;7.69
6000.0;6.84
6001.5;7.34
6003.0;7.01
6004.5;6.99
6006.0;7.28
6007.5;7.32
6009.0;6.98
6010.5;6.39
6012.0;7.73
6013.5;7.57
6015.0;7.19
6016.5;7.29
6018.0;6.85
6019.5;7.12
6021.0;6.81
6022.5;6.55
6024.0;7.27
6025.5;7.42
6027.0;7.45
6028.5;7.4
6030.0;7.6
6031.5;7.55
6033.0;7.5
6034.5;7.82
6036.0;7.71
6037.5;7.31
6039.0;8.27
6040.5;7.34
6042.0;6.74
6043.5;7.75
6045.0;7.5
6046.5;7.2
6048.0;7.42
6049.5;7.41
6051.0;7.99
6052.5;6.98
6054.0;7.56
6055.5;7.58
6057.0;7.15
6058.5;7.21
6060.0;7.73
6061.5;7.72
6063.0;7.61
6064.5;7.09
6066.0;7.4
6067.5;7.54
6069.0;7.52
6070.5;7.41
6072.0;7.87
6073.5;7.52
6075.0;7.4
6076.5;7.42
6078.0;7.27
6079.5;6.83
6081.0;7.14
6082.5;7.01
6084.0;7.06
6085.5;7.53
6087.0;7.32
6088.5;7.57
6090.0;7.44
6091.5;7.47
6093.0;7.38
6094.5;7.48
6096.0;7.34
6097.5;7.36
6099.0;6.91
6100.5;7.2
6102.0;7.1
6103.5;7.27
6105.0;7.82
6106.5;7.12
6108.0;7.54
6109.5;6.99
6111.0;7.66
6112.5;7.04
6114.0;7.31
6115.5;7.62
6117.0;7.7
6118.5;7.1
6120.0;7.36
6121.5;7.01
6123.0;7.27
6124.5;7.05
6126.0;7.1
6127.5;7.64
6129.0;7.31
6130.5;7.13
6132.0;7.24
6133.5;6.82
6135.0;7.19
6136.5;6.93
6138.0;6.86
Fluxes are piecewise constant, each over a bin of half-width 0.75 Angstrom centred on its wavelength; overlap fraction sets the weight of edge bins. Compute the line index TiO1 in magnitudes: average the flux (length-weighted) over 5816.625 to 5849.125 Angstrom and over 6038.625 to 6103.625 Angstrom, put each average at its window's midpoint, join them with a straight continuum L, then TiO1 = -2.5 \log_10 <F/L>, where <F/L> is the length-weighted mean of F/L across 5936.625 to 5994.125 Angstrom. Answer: 0.01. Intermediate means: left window 7.48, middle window 7.34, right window 7.38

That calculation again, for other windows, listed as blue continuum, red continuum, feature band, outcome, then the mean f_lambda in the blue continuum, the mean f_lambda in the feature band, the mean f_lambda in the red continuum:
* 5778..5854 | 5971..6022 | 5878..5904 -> 0.127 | 7.34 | 6.51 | 7.28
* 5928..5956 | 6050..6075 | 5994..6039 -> 0.016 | 7.19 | 7.27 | 7.49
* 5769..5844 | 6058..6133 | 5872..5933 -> 0.071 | 7.34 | 6.87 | 7.34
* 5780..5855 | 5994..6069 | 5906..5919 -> 0.029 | 7.34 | 7.15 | 7.34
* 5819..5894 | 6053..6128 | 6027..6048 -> -0.030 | 7.14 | 7.51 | 7.35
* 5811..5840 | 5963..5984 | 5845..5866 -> 0.054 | 7.48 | 7.12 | 7.49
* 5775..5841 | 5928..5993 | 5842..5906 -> 0.064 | 7.34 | 6.92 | 7.34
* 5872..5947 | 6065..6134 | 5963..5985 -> -0.065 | 6.93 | 7.5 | 7.32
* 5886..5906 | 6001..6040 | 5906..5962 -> -0.083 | 6.35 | 7.17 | 7.3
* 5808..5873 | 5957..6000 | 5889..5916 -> 0.114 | 7.35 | 6.65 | 7.43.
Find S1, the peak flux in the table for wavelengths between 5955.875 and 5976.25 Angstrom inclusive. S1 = 7.85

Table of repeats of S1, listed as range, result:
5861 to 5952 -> 7.89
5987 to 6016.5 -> 7.88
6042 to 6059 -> 7.99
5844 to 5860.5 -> 7.77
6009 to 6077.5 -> 8.27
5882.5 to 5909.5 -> 7.41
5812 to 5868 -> 8.37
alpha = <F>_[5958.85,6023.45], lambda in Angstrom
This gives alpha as 7.31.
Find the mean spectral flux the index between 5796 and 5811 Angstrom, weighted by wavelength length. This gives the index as 7.47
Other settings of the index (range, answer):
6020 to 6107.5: 7.38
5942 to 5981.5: 7.32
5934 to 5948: 7.11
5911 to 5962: 7.18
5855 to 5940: 6.96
